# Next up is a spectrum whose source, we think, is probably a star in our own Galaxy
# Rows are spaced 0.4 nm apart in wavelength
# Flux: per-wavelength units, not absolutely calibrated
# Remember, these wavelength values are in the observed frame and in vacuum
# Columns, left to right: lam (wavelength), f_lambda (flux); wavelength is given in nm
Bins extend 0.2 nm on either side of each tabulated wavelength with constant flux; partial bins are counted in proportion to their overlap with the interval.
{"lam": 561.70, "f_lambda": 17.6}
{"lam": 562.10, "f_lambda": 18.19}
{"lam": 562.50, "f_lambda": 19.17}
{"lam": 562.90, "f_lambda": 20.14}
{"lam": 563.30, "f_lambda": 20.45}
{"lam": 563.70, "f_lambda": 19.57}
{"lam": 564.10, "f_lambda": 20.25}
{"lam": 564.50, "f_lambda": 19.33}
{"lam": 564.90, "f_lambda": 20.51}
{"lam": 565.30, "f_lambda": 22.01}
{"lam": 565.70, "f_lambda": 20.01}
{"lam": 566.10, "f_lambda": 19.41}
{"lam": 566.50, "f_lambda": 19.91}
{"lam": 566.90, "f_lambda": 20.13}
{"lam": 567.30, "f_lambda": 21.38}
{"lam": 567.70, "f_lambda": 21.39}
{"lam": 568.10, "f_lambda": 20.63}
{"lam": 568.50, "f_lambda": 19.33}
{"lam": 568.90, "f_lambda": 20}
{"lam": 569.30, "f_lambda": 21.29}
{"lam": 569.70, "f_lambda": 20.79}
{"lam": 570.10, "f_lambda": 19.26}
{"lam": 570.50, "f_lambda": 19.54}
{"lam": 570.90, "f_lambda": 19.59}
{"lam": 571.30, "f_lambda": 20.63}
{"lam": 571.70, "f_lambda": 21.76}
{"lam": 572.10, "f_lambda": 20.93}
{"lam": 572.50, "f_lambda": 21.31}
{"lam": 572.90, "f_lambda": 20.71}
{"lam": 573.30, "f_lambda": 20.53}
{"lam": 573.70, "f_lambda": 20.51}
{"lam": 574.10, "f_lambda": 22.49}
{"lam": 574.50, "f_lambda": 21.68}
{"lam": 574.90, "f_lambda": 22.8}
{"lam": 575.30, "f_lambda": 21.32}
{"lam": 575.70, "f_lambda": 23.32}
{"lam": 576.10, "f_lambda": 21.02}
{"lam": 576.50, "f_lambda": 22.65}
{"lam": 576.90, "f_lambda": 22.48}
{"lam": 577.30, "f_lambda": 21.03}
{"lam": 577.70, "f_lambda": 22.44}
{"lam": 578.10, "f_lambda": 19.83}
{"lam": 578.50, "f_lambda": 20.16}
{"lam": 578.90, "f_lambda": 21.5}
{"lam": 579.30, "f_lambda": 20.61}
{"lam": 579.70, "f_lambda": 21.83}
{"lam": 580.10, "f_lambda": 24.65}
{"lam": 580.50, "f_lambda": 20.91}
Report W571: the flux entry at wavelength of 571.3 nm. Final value 20.63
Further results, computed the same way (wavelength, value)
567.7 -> 21.39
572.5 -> 21.31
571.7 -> 21.76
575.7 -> 23.32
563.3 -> 20.45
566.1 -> 19.41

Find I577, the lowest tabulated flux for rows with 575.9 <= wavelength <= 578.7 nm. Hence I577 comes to 19.83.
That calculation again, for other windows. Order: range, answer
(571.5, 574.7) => 20.51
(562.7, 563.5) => 20.14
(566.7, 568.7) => 19.33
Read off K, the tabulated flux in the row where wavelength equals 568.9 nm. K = 20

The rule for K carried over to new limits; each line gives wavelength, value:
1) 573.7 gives 20.51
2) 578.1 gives 19.83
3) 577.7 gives 22.44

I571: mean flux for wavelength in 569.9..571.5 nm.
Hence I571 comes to 19.8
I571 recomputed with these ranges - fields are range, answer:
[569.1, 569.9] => 21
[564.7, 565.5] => 21.3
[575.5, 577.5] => 22.1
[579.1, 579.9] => 21.2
